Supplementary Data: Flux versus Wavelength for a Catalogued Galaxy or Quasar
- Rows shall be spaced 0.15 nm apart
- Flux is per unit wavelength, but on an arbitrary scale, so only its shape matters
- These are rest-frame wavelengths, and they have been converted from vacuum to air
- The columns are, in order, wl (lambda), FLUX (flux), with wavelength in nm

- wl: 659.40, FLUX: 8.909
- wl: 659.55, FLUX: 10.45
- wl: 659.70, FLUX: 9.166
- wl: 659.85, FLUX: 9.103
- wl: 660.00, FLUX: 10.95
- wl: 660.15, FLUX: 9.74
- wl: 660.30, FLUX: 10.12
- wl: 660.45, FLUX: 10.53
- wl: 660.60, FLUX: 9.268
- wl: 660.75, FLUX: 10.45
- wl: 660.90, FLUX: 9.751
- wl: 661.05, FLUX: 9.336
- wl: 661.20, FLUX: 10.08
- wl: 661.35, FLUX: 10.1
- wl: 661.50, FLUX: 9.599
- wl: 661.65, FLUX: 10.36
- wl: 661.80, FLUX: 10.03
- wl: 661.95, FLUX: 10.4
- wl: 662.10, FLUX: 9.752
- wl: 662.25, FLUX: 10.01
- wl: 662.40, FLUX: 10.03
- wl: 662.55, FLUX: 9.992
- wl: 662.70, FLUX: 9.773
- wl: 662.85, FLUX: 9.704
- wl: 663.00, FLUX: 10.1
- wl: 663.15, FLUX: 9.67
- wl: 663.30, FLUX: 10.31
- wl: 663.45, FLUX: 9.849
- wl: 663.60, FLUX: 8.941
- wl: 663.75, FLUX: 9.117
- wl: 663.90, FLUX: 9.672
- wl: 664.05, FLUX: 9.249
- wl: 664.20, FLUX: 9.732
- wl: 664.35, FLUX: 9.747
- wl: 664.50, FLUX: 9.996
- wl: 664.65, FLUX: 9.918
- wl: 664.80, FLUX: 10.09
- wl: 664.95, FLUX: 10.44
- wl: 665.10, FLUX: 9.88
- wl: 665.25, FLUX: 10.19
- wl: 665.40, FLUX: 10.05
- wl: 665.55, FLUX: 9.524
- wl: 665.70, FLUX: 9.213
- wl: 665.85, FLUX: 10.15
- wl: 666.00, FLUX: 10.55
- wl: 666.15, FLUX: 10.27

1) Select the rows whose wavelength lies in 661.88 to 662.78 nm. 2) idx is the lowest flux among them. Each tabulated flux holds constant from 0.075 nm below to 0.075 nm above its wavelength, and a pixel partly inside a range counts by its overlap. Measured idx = 9.752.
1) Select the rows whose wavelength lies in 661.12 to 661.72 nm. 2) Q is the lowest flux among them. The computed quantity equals 9.599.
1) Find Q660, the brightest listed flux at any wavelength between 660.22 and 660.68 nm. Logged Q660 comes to 10.53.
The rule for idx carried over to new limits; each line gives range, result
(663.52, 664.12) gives 8.941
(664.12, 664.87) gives 9.732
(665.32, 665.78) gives 9.213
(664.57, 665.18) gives 9.88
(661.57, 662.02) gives 10.03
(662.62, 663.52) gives 9.67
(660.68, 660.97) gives 9.751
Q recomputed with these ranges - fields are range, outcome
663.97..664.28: 9.249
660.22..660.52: 10.12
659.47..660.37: 9.103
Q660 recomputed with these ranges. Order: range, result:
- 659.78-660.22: 10.95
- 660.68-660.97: 10.45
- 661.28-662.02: 10.4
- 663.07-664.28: 10.31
